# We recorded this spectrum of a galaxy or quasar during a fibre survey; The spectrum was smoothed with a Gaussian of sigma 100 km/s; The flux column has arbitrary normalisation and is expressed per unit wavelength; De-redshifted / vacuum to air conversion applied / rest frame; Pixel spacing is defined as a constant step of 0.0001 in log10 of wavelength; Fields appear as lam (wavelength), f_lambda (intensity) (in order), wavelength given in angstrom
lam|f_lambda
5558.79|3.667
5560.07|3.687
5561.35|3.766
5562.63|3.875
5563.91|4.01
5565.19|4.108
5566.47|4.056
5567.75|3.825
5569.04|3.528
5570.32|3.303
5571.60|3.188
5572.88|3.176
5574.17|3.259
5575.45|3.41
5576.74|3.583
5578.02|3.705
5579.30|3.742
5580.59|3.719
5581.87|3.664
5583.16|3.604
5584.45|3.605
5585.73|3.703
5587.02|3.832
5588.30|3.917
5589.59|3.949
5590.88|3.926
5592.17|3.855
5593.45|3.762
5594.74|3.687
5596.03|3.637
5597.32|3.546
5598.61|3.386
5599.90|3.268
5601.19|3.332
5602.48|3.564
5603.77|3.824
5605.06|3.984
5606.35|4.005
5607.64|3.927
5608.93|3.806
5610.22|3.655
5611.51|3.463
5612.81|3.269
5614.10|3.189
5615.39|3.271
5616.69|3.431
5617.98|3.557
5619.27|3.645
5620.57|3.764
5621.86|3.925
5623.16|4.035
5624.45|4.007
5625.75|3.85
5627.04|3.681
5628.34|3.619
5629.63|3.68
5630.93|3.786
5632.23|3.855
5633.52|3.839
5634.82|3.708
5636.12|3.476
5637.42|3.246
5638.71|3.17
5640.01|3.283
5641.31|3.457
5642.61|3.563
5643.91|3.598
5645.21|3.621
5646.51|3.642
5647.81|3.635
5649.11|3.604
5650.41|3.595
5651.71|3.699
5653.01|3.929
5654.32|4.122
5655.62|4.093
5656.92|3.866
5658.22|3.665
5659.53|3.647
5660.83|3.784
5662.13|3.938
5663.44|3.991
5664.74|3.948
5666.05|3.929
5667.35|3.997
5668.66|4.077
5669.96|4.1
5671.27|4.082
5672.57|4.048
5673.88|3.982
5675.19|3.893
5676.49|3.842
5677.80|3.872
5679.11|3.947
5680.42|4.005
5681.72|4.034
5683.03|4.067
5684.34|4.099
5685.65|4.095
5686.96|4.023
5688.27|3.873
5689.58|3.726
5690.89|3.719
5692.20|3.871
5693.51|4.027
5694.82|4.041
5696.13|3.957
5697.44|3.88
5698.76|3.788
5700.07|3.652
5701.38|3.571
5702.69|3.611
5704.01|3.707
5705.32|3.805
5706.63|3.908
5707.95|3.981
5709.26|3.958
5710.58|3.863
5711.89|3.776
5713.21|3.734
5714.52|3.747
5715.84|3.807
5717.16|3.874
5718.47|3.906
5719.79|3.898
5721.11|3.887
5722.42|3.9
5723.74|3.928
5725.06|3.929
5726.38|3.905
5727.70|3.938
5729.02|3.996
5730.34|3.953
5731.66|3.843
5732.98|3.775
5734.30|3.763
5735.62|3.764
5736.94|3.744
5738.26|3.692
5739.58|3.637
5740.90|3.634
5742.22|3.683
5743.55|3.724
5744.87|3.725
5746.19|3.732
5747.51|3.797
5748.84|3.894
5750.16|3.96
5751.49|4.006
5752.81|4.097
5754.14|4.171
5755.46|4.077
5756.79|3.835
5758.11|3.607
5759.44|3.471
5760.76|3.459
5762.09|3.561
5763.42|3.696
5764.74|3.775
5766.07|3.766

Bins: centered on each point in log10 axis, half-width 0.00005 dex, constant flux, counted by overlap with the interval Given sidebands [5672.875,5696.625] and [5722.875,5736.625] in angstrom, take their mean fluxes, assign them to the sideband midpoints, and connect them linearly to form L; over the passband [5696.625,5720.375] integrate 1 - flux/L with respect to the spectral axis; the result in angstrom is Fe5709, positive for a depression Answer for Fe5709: 0.6 angstrom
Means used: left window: 3.95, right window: 3.87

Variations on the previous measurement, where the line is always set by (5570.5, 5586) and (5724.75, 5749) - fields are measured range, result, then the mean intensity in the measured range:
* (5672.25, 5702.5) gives -1.64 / 3.91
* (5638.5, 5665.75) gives -0.54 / 3.72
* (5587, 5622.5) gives -0.88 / 3.65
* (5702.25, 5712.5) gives -0.25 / 3.83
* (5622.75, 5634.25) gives -0.66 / 3.81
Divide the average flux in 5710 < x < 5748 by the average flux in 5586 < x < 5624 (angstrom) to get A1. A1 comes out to 1.04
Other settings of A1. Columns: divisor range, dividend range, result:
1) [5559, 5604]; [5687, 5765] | 1.04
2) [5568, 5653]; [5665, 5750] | 1.07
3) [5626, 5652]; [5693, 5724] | 1.07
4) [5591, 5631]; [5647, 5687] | 1.07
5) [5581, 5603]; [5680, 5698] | 1.08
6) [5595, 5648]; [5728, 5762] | 1.05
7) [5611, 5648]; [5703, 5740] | 1.07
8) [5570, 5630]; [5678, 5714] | 1.07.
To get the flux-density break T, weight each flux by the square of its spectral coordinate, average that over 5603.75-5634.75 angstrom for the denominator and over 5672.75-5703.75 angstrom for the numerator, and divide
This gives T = 1.08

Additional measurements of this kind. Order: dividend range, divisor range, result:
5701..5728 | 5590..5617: 1.11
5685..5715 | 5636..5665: 1.06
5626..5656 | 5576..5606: 1.01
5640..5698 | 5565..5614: 1.09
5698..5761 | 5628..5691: 1.03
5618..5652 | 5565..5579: 1.05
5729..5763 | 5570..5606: 1.11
